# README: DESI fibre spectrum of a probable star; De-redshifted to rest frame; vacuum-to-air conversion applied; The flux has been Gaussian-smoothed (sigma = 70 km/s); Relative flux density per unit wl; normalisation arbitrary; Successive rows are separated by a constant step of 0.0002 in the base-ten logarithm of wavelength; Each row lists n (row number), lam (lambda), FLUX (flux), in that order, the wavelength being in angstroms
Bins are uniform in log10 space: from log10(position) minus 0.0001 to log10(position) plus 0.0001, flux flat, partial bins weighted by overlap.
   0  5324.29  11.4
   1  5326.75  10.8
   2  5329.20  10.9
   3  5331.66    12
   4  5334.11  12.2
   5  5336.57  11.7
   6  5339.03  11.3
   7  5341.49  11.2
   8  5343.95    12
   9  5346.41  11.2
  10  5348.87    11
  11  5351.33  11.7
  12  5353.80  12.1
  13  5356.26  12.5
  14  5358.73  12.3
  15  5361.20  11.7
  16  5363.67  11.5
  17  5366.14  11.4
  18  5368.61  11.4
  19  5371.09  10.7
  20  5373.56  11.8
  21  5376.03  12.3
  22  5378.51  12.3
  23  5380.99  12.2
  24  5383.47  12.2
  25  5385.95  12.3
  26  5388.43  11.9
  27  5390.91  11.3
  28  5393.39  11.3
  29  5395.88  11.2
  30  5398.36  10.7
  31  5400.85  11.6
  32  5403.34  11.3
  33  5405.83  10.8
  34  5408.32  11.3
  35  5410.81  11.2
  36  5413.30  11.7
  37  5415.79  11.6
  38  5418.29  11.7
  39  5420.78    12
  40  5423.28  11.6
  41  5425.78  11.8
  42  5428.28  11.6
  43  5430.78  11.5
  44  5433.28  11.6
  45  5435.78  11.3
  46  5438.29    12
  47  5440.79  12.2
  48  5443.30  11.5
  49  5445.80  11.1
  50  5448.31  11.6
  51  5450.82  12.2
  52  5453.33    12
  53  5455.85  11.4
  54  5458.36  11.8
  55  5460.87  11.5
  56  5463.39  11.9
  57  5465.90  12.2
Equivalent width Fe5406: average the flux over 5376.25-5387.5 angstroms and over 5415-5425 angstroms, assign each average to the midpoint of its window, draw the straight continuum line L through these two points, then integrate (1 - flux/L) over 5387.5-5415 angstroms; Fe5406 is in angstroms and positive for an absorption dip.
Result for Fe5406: 1.6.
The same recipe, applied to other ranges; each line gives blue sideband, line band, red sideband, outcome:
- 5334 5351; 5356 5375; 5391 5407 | -0.5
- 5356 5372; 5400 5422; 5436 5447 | 0.3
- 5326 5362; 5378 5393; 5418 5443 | -0.4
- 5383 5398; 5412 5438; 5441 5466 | 0.0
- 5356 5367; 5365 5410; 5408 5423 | 0.7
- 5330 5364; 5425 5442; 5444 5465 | 0.0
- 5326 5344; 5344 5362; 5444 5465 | -0.4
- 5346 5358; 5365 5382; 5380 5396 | 0.1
